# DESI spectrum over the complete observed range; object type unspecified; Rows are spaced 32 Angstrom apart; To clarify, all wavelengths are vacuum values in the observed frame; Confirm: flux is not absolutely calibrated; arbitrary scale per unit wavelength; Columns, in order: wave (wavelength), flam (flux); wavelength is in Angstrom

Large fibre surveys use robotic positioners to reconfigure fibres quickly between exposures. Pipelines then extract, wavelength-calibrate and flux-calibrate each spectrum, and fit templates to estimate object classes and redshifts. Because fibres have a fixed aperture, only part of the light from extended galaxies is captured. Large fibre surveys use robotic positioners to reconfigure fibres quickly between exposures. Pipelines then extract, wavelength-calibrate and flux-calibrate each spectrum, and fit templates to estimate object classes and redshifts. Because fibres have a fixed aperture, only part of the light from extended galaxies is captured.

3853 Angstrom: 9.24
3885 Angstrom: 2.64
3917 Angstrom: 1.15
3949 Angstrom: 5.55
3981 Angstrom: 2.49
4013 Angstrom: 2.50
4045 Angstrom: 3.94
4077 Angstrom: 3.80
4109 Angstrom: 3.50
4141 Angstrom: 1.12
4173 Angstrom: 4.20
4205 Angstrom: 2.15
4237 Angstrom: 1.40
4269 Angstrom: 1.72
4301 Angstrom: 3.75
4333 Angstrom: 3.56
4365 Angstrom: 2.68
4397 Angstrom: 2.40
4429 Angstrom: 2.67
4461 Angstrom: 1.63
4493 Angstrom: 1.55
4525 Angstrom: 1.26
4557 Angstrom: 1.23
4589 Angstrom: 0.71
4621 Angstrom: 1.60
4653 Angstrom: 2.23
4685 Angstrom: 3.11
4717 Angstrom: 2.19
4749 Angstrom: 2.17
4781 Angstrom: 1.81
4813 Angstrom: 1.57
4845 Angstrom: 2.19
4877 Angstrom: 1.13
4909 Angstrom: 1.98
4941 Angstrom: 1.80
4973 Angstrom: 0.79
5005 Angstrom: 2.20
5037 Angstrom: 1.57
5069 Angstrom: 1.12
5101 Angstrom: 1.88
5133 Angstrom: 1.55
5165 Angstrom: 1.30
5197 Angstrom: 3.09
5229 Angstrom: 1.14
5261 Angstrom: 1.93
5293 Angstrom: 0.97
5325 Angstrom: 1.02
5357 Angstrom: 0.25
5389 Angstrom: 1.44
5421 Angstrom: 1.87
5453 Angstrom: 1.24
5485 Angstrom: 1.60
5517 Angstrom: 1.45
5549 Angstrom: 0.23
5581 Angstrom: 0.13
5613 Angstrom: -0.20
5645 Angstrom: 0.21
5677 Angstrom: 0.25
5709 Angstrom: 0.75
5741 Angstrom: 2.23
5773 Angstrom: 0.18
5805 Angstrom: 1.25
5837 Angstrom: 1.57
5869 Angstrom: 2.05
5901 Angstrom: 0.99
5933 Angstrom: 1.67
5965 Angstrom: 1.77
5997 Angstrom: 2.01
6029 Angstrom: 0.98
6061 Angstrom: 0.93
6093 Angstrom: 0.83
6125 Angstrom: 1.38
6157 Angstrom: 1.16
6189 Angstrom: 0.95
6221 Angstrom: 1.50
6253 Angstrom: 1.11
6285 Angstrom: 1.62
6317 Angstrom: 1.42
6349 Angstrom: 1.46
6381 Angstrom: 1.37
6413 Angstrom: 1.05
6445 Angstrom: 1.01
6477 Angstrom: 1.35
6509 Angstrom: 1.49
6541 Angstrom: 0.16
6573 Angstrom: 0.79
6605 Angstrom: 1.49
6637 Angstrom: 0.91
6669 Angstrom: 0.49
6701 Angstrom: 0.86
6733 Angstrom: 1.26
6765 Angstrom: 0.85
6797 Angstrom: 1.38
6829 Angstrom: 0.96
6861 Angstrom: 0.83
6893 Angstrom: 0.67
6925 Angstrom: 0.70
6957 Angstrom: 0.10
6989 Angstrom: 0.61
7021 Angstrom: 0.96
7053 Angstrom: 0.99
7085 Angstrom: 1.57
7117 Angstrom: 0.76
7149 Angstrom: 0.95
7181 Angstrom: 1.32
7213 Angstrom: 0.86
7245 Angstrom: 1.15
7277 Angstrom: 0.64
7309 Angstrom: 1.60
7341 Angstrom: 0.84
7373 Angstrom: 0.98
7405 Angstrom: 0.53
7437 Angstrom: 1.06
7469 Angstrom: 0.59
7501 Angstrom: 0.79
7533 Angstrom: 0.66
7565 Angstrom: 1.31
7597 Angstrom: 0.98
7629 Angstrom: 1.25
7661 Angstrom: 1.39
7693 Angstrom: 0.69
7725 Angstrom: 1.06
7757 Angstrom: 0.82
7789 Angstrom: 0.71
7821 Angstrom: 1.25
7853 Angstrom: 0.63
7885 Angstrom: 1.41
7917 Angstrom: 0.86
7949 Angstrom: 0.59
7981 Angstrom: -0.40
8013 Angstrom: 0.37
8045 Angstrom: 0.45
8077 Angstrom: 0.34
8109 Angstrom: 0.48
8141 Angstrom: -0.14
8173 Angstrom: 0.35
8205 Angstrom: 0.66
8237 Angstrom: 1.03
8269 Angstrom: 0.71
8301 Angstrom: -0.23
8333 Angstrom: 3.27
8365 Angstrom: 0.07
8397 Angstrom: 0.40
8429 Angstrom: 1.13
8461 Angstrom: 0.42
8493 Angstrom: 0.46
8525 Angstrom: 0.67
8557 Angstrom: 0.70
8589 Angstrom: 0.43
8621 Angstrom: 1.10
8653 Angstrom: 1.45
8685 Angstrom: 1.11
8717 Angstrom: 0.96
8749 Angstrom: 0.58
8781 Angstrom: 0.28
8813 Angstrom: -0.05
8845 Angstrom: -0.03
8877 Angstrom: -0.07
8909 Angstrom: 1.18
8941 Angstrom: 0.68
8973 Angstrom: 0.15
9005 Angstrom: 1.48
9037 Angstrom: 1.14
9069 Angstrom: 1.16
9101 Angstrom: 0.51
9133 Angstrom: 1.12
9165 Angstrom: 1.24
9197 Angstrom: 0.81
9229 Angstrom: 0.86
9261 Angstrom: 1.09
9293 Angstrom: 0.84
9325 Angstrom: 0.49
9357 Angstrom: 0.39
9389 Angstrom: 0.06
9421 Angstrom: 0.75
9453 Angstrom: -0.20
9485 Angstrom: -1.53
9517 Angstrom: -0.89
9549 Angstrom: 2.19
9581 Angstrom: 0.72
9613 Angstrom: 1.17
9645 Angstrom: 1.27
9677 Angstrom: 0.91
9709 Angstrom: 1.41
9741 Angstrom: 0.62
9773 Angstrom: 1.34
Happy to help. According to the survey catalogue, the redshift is 1.235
